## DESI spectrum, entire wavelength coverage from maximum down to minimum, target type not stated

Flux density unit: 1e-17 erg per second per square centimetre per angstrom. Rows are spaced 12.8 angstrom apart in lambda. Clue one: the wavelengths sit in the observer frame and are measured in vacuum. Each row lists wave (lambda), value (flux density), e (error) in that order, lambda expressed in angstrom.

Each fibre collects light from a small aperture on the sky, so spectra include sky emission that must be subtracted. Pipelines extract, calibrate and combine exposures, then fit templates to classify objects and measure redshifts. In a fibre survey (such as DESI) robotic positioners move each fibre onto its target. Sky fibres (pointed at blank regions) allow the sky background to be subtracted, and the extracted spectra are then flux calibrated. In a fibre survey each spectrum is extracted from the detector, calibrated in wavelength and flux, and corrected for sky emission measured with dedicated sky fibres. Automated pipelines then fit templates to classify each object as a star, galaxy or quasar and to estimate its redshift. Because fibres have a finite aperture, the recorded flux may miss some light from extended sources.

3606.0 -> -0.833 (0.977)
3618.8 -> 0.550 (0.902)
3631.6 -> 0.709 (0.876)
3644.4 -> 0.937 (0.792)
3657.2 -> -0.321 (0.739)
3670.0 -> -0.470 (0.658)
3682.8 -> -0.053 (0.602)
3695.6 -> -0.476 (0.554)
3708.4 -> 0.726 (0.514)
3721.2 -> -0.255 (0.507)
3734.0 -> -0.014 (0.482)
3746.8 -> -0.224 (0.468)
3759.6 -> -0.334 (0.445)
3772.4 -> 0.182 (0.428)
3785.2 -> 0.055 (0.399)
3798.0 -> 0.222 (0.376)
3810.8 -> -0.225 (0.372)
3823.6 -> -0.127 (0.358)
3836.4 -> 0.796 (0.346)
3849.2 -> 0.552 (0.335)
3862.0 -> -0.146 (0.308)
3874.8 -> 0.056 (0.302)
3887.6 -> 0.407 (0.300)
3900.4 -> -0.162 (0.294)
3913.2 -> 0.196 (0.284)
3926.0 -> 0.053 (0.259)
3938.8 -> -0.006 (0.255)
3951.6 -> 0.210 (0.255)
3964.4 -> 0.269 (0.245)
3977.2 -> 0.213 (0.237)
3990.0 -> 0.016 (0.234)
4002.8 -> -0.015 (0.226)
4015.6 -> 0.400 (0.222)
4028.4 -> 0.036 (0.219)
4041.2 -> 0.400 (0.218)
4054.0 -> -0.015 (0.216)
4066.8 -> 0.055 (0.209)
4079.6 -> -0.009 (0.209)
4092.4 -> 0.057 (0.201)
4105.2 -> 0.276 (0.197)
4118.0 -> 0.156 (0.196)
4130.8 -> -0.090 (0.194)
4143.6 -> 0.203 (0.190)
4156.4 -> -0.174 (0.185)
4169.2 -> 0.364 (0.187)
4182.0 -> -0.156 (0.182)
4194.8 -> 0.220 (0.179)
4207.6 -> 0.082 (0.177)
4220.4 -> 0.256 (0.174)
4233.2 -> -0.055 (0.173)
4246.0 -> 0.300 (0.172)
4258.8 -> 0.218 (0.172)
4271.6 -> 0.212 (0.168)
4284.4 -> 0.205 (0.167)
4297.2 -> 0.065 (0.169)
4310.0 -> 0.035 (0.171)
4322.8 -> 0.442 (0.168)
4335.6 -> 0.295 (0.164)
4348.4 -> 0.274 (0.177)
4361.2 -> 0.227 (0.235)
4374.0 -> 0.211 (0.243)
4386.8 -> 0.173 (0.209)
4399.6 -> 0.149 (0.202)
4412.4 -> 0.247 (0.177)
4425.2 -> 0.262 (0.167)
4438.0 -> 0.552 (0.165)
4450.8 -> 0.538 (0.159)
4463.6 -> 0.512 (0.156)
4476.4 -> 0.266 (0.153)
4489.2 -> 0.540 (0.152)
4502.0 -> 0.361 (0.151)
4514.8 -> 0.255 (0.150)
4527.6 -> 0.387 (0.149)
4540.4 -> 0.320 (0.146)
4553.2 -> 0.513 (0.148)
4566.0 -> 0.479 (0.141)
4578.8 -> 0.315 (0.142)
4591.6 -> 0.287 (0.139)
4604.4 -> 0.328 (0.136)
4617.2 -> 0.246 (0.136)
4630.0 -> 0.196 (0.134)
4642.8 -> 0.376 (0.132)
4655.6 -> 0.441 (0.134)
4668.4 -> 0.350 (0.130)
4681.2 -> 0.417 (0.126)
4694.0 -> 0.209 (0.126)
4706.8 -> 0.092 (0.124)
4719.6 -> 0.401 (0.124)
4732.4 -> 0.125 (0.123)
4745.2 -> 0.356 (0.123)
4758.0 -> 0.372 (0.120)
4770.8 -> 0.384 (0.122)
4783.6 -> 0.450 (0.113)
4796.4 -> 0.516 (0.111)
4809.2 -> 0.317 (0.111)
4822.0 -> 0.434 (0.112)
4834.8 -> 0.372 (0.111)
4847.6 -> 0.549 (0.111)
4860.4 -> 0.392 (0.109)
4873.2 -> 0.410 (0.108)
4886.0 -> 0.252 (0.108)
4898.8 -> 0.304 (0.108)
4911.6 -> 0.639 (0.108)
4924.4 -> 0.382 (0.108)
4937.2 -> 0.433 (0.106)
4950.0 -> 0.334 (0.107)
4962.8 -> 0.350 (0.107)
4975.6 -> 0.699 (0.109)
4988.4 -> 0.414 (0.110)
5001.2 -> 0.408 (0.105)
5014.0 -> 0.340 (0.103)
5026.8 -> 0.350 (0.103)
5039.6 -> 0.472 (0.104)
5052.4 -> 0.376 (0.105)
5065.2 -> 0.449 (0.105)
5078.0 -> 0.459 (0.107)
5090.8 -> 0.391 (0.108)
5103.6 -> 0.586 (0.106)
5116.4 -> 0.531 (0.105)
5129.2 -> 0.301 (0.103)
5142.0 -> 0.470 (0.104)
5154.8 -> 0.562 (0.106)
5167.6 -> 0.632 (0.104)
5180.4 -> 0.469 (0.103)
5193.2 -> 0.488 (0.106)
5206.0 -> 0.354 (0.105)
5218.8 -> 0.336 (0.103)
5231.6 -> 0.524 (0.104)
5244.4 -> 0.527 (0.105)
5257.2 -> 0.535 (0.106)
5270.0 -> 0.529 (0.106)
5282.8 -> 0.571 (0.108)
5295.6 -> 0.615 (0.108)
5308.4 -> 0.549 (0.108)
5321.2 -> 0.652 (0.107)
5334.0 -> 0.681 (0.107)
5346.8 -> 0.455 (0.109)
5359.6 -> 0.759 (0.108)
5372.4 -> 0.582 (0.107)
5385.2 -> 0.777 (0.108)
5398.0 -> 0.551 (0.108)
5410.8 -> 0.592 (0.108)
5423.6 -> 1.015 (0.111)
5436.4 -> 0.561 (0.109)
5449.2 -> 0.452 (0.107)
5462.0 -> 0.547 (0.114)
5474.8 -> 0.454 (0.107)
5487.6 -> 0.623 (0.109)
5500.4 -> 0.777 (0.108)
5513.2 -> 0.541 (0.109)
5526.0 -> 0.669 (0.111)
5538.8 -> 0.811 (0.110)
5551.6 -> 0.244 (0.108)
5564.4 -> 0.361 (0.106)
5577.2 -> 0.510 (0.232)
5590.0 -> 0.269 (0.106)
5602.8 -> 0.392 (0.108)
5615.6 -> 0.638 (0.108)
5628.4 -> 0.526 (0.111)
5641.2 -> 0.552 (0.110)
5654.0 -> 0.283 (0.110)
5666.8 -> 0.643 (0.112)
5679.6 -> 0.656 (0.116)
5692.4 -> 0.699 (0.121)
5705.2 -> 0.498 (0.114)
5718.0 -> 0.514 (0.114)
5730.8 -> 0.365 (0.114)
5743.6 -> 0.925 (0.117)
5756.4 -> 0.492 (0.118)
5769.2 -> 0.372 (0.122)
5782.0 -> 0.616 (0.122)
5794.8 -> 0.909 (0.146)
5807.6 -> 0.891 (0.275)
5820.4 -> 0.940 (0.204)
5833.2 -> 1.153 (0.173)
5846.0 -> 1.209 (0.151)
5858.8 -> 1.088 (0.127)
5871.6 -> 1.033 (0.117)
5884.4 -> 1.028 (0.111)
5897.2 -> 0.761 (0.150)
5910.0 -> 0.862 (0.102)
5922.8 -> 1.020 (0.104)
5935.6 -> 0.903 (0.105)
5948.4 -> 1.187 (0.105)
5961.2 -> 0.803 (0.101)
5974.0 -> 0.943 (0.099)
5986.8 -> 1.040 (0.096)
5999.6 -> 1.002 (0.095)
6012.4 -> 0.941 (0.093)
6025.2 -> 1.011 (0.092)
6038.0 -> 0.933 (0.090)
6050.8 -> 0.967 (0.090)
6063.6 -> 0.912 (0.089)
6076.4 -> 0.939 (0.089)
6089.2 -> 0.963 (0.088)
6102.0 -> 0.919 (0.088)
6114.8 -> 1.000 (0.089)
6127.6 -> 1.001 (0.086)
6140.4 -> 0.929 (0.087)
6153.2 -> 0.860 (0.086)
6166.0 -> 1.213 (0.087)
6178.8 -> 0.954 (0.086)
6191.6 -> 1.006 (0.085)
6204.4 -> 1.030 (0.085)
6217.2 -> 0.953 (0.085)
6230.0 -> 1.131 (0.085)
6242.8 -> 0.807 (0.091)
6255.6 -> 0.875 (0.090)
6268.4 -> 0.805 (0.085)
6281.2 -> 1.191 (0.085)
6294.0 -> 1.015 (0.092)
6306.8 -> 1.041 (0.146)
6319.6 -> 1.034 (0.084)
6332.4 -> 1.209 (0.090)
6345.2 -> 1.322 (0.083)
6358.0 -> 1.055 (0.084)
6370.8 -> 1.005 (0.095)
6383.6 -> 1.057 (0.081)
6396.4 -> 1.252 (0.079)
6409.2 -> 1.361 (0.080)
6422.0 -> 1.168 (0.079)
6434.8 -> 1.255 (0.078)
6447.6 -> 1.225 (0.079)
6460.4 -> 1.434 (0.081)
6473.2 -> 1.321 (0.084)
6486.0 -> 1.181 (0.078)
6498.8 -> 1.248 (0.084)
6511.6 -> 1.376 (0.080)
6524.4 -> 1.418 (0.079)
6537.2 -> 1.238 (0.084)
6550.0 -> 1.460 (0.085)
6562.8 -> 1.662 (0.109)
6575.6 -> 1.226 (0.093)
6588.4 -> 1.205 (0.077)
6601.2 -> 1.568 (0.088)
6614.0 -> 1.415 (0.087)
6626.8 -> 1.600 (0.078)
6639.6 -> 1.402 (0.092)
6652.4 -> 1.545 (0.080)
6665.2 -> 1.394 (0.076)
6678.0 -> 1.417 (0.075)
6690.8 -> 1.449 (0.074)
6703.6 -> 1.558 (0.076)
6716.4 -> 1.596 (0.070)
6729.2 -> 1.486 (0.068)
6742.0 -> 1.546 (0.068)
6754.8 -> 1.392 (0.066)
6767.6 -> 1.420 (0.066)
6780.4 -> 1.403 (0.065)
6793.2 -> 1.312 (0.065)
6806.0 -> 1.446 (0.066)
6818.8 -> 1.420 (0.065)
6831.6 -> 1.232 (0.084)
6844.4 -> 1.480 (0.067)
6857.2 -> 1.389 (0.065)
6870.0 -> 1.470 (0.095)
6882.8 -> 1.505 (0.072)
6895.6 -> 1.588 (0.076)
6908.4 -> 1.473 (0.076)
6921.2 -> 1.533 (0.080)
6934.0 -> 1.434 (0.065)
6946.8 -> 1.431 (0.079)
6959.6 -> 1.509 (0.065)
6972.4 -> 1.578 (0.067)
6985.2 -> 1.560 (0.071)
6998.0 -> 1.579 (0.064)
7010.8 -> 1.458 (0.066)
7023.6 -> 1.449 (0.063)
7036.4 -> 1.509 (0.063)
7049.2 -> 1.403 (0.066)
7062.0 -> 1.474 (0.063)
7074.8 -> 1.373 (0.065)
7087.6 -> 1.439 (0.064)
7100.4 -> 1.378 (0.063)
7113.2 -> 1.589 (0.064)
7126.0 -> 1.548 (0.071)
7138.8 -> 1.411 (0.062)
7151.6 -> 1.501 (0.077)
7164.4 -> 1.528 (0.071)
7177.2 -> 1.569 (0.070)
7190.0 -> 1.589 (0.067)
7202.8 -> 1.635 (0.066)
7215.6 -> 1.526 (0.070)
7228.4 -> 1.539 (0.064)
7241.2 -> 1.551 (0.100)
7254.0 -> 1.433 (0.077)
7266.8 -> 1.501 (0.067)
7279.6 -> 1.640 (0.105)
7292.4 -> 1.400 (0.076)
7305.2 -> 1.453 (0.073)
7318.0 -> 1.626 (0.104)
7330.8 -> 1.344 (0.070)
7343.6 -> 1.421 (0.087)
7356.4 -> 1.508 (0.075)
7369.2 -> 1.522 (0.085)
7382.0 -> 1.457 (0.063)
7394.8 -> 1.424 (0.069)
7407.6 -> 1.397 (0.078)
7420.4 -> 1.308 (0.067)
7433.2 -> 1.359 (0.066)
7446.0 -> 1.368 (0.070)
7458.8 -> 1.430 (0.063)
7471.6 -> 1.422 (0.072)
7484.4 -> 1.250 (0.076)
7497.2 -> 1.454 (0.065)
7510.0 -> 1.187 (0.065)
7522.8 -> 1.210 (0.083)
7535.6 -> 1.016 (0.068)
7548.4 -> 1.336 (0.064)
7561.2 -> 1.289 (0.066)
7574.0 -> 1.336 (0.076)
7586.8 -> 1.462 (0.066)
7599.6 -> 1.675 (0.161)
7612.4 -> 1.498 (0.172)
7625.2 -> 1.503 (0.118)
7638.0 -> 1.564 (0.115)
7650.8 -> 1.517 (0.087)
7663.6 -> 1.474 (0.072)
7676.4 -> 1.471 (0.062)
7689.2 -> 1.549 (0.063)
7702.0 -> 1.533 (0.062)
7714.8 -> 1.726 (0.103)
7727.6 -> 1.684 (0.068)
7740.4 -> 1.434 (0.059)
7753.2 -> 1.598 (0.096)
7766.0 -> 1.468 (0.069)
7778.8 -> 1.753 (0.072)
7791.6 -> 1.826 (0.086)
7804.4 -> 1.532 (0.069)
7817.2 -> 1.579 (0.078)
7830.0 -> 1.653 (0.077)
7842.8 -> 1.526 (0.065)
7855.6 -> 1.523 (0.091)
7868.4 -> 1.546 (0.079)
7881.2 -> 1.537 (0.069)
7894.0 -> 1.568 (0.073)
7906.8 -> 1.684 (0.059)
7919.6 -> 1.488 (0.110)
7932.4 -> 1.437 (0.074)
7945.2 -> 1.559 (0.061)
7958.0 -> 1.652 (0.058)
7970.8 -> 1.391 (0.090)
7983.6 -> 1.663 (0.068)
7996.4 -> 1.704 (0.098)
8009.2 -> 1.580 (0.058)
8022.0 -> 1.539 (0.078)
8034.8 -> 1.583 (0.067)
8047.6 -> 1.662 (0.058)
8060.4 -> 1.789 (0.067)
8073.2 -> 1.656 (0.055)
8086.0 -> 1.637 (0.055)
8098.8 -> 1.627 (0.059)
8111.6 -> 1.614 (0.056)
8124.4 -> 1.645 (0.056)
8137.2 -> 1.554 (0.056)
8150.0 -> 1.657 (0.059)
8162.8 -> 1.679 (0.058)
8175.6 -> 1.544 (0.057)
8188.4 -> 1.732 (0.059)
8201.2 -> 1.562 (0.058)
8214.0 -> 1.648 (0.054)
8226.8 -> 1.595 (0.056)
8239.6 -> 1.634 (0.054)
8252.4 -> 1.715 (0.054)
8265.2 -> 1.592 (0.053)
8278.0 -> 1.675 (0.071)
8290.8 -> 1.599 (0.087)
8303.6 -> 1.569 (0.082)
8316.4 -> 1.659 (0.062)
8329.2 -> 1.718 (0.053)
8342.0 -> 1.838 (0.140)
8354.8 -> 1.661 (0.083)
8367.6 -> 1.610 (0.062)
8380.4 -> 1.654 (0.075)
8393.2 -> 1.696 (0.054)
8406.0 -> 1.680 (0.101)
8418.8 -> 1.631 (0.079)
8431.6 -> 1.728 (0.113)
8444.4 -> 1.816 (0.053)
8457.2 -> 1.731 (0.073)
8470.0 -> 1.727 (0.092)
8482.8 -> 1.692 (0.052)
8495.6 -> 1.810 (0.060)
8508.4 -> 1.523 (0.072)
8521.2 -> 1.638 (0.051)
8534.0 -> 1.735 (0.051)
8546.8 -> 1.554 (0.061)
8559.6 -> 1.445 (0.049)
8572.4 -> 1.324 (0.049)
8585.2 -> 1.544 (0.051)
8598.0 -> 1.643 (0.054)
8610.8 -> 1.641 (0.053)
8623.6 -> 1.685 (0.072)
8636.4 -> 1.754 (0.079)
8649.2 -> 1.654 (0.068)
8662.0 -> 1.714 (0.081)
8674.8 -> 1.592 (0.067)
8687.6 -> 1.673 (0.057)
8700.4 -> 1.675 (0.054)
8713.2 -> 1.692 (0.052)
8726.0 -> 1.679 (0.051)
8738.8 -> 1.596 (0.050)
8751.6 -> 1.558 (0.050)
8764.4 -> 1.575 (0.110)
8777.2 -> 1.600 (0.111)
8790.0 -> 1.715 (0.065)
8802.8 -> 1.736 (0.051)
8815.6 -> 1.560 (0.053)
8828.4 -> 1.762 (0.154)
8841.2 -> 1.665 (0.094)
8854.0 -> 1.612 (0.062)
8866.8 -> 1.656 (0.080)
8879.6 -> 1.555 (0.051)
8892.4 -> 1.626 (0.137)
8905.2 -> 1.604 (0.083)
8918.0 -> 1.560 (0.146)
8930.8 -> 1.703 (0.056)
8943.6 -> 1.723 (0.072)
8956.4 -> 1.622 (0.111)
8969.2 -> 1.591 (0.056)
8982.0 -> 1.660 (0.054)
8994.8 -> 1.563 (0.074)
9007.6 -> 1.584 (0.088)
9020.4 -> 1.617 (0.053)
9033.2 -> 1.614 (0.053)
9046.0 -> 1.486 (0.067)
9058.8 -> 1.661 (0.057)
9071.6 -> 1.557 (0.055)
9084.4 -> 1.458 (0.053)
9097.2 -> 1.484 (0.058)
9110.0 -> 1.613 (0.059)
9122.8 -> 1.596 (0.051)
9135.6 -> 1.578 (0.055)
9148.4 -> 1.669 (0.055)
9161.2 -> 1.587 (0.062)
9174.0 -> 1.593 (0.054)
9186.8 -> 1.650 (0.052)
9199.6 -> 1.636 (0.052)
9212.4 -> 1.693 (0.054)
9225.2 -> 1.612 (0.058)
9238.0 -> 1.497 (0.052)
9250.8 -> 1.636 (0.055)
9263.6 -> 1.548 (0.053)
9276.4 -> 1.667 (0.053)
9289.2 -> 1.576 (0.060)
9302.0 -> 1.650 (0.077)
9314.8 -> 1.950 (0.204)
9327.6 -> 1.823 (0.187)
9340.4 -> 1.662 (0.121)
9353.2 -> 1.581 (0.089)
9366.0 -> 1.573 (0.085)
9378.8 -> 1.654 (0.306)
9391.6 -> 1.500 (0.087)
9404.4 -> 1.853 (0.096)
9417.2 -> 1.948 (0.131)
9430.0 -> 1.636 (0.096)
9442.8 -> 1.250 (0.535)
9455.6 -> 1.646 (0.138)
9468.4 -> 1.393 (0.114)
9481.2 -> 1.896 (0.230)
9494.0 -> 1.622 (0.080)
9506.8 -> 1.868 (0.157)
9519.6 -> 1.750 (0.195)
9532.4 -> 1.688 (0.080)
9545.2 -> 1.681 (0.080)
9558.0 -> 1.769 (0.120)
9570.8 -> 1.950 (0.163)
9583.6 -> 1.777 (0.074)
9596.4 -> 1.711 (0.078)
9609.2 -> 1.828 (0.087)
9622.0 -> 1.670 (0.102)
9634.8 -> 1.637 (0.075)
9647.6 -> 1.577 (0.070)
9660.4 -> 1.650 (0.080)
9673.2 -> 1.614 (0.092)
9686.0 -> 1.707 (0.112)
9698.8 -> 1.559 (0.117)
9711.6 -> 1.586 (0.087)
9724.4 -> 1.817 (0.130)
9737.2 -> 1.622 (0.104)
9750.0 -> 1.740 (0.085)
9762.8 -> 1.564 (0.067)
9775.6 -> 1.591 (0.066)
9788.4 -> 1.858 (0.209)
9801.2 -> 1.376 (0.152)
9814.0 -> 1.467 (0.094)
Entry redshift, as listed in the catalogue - 0.454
